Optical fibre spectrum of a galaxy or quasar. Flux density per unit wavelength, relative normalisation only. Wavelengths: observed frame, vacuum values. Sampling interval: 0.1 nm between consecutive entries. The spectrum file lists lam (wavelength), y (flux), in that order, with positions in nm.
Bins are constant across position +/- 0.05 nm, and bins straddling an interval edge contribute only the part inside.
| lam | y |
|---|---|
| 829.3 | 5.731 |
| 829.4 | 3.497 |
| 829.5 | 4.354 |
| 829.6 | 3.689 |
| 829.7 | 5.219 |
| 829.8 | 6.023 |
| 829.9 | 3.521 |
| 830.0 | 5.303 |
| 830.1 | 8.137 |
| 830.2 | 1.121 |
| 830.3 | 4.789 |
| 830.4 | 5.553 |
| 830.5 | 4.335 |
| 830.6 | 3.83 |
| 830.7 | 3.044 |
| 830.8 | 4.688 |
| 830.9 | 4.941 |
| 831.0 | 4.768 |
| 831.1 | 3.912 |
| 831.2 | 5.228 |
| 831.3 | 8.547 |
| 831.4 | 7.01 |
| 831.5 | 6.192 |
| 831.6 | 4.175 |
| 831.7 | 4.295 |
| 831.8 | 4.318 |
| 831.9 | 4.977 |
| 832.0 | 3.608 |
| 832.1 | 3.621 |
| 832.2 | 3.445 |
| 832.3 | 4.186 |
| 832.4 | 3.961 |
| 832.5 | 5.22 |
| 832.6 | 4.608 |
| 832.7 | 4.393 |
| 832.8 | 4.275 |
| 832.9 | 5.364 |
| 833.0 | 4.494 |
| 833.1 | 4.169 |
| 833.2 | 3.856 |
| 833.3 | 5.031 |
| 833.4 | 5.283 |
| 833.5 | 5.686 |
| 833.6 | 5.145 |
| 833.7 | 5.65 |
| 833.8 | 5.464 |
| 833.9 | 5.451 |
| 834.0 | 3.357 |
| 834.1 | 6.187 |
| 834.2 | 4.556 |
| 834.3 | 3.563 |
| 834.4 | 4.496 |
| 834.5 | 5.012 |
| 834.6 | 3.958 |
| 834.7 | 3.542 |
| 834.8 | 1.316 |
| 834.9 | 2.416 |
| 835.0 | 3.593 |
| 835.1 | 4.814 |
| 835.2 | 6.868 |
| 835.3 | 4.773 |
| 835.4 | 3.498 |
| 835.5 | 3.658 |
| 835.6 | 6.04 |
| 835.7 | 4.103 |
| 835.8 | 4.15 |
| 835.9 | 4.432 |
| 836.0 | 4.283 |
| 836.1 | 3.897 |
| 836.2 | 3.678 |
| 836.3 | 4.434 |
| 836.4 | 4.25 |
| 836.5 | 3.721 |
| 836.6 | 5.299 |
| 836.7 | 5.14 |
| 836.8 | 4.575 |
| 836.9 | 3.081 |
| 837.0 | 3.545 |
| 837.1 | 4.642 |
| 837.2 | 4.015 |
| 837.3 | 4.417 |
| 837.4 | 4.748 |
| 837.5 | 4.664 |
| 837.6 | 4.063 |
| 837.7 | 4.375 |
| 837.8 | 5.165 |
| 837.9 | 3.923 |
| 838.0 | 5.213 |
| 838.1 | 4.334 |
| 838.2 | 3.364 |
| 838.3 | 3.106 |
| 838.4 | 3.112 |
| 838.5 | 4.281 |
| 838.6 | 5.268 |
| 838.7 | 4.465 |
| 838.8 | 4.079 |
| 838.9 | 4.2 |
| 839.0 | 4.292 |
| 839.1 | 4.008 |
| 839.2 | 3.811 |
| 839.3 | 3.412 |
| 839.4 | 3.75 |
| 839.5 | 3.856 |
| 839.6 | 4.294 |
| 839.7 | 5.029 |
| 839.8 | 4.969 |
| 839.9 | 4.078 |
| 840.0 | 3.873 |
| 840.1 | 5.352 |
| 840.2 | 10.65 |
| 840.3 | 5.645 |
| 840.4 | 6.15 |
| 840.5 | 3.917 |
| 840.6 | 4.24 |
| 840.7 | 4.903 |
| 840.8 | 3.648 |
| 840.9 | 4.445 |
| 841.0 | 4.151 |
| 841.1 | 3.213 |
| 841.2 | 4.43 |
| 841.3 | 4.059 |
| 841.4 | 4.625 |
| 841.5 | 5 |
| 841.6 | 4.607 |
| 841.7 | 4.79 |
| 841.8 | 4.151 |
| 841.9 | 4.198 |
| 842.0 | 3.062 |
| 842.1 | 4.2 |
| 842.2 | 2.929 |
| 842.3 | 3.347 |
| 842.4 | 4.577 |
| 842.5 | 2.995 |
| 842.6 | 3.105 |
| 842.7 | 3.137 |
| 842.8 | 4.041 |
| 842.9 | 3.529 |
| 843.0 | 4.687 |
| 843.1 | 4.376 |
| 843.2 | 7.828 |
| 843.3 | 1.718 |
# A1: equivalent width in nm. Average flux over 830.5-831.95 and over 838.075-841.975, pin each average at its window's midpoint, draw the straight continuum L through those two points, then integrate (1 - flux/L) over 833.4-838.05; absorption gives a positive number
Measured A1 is 0.28 nm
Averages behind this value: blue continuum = 4.97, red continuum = 4.45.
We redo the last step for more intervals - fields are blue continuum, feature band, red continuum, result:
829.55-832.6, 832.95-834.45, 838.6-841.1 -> -0.04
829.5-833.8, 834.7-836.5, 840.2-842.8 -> 0.18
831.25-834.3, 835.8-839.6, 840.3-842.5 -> 0.26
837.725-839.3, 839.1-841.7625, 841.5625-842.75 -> -0.47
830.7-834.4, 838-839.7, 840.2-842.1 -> 0.21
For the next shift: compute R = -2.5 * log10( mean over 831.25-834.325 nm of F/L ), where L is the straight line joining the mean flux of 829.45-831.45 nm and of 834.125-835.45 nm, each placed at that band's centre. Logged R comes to -0.09 mag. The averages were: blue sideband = 4.9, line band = 4.85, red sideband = 4.07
